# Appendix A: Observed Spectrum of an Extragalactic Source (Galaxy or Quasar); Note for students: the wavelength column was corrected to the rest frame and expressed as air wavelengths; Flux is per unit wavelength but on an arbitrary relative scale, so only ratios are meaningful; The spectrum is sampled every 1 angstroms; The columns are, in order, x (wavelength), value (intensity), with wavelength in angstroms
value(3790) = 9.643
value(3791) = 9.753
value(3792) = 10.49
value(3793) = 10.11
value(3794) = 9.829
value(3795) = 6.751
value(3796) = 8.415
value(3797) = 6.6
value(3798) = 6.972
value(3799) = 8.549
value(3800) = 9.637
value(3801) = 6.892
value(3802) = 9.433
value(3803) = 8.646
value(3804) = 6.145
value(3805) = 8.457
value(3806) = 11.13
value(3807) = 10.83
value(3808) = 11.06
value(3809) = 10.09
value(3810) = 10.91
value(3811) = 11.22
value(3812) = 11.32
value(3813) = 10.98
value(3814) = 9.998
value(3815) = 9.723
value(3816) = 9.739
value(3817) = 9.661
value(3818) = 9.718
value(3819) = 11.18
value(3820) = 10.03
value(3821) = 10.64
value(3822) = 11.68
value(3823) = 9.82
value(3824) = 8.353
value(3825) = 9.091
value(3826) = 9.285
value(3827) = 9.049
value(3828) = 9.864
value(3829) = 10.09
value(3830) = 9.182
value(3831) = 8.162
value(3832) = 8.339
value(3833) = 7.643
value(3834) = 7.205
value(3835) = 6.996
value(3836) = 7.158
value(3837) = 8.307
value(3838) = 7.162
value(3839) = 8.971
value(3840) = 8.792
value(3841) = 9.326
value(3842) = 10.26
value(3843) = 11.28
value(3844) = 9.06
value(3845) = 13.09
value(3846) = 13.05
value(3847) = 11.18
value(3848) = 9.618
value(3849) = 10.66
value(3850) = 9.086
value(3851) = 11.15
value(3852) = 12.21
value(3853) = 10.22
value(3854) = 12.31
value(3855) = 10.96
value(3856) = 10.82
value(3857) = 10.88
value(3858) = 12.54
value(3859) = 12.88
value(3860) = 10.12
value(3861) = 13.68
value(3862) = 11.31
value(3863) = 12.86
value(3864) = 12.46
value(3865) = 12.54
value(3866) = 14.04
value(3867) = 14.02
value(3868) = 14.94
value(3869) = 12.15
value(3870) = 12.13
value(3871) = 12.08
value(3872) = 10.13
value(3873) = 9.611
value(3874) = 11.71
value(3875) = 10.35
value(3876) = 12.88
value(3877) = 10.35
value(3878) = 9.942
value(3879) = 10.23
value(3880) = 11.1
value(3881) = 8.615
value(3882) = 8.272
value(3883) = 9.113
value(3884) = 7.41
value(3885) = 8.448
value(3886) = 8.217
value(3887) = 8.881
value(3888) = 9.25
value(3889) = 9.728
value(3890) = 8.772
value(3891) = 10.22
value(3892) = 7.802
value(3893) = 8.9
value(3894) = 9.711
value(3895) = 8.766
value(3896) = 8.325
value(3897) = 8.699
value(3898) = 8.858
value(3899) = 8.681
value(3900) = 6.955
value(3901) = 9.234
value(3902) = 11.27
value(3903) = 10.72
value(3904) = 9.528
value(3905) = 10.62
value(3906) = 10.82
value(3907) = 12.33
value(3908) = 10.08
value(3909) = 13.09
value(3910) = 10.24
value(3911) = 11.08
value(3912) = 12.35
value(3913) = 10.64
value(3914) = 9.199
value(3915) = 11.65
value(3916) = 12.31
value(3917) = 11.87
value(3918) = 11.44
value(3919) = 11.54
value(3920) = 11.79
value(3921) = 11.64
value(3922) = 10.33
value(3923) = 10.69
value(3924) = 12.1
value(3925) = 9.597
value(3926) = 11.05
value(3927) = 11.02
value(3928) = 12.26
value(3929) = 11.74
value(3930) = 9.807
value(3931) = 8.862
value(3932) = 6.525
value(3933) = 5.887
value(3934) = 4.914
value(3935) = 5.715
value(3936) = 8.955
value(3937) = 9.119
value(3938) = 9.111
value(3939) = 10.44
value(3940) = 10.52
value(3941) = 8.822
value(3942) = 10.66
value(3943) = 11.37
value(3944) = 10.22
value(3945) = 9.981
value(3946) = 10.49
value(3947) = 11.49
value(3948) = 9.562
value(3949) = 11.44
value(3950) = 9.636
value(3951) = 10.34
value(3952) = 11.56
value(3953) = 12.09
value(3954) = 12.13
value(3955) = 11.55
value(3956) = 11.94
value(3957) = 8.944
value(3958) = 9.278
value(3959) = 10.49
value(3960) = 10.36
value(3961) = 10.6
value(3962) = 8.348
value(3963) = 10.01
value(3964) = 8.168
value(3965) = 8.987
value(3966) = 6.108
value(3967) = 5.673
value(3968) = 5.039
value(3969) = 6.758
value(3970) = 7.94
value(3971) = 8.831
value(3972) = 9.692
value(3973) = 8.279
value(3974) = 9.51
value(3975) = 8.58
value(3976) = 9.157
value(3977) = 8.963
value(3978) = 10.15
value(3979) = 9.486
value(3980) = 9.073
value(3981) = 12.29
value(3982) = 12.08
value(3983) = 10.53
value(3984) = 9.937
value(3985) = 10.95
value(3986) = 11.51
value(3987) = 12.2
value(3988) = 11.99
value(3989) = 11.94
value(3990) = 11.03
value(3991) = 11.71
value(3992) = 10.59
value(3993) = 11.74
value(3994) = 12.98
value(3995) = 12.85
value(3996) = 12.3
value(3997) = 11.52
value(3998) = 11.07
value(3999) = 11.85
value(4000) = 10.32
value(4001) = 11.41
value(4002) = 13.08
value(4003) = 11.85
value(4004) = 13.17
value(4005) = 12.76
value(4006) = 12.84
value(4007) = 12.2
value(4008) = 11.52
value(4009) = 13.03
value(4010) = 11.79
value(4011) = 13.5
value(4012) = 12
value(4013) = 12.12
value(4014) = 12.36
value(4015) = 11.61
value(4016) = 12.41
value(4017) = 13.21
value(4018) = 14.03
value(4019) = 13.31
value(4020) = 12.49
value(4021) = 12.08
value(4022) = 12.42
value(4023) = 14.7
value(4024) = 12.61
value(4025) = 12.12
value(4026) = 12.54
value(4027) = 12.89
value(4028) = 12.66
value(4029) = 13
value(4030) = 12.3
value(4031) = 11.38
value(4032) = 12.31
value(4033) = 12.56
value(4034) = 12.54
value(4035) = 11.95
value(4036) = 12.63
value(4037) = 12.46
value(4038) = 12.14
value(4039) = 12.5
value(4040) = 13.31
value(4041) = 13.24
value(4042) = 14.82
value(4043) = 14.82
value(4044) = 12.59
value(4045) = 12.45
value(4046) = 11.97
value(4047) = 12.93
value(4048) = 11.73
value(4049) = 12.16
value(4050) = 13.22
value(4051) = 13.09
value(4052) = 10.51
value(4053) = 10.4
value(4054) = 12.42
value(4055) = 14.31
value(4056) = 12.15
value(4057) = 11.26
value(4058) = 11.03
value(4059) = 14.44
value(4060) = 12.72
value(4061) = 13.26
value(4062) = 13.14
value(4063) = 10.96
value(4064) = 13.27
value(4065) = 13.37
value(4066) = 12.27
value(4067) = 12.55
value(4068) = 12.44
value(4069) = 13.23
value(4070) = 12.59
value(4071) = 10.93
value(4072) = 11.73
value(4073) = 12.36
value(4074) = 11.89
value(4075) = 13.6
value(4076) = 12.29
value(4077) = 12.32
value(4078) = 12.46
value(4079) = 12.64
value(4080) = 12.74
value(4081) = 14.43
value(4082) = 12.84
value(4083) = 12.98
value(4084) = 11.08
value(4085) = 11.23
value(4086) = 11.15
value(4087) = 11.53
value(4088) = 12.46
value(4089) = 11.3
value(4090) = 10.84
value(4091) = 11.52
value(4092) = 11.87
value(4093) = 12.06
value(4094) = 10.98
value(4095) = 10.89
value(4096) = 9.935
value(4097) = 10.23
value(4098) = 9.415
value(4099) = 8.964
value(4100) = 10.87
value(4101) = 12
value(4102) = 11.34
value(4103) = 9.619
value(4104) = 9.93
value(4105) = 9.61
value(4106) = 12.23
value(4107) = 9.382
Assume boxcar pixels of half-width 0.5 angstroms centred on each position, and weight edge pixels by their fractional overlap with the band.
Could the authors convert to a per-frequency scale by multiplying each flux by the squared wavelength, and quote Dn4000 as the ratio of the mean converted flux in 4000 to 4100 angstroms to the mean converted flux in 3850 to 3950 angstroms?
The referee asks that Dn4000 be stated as 1.3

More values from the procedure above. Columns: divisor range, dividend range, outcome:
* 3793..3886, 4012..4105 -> 1.35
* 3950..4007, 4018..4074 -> 1.24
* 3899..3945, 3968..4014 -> 1.12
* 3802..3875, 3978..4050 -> 1.28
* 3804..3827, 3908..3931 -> 1.17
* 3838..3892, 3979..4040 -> 1.21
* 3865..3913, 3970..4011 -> 1.15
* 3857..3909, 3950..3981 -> 0.93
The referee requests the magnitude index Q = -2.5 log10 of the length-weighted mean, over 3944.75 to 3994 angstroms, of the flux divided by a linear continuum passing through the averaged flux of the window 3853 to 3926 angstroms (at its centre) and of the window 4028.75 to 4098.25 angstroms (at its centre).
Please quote 0.142 mag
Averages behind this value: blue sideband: 10.7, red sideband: 12.3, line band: 10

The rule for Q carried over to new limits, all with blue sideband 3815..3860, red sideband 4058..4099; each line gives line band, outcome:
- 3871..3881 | -0.042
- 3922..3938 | 0.162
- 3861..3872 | -0.246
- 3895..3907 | 0.105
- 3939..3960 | 0.030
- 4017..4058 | -0.083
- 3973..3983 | 0.134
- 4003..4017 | -0.089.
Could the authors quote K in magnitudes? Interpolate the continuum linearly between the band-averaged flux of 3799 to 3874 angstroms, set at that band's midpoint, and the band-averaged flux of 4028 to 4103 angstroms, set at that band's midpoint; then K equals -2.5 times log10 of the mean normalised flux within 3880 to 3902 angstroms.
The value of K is 0.22 mag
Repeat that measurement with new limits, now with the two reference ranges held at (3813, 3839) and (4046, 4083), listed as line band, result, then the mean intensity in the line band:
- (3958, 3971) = 0.318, 8.27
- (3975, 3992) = 0.061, 10.7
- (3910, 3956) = 0.029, 10.4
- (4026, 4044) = -0.061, 12.8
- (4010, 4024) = -0.081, 12.7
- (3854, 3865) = -0.231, 11.9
